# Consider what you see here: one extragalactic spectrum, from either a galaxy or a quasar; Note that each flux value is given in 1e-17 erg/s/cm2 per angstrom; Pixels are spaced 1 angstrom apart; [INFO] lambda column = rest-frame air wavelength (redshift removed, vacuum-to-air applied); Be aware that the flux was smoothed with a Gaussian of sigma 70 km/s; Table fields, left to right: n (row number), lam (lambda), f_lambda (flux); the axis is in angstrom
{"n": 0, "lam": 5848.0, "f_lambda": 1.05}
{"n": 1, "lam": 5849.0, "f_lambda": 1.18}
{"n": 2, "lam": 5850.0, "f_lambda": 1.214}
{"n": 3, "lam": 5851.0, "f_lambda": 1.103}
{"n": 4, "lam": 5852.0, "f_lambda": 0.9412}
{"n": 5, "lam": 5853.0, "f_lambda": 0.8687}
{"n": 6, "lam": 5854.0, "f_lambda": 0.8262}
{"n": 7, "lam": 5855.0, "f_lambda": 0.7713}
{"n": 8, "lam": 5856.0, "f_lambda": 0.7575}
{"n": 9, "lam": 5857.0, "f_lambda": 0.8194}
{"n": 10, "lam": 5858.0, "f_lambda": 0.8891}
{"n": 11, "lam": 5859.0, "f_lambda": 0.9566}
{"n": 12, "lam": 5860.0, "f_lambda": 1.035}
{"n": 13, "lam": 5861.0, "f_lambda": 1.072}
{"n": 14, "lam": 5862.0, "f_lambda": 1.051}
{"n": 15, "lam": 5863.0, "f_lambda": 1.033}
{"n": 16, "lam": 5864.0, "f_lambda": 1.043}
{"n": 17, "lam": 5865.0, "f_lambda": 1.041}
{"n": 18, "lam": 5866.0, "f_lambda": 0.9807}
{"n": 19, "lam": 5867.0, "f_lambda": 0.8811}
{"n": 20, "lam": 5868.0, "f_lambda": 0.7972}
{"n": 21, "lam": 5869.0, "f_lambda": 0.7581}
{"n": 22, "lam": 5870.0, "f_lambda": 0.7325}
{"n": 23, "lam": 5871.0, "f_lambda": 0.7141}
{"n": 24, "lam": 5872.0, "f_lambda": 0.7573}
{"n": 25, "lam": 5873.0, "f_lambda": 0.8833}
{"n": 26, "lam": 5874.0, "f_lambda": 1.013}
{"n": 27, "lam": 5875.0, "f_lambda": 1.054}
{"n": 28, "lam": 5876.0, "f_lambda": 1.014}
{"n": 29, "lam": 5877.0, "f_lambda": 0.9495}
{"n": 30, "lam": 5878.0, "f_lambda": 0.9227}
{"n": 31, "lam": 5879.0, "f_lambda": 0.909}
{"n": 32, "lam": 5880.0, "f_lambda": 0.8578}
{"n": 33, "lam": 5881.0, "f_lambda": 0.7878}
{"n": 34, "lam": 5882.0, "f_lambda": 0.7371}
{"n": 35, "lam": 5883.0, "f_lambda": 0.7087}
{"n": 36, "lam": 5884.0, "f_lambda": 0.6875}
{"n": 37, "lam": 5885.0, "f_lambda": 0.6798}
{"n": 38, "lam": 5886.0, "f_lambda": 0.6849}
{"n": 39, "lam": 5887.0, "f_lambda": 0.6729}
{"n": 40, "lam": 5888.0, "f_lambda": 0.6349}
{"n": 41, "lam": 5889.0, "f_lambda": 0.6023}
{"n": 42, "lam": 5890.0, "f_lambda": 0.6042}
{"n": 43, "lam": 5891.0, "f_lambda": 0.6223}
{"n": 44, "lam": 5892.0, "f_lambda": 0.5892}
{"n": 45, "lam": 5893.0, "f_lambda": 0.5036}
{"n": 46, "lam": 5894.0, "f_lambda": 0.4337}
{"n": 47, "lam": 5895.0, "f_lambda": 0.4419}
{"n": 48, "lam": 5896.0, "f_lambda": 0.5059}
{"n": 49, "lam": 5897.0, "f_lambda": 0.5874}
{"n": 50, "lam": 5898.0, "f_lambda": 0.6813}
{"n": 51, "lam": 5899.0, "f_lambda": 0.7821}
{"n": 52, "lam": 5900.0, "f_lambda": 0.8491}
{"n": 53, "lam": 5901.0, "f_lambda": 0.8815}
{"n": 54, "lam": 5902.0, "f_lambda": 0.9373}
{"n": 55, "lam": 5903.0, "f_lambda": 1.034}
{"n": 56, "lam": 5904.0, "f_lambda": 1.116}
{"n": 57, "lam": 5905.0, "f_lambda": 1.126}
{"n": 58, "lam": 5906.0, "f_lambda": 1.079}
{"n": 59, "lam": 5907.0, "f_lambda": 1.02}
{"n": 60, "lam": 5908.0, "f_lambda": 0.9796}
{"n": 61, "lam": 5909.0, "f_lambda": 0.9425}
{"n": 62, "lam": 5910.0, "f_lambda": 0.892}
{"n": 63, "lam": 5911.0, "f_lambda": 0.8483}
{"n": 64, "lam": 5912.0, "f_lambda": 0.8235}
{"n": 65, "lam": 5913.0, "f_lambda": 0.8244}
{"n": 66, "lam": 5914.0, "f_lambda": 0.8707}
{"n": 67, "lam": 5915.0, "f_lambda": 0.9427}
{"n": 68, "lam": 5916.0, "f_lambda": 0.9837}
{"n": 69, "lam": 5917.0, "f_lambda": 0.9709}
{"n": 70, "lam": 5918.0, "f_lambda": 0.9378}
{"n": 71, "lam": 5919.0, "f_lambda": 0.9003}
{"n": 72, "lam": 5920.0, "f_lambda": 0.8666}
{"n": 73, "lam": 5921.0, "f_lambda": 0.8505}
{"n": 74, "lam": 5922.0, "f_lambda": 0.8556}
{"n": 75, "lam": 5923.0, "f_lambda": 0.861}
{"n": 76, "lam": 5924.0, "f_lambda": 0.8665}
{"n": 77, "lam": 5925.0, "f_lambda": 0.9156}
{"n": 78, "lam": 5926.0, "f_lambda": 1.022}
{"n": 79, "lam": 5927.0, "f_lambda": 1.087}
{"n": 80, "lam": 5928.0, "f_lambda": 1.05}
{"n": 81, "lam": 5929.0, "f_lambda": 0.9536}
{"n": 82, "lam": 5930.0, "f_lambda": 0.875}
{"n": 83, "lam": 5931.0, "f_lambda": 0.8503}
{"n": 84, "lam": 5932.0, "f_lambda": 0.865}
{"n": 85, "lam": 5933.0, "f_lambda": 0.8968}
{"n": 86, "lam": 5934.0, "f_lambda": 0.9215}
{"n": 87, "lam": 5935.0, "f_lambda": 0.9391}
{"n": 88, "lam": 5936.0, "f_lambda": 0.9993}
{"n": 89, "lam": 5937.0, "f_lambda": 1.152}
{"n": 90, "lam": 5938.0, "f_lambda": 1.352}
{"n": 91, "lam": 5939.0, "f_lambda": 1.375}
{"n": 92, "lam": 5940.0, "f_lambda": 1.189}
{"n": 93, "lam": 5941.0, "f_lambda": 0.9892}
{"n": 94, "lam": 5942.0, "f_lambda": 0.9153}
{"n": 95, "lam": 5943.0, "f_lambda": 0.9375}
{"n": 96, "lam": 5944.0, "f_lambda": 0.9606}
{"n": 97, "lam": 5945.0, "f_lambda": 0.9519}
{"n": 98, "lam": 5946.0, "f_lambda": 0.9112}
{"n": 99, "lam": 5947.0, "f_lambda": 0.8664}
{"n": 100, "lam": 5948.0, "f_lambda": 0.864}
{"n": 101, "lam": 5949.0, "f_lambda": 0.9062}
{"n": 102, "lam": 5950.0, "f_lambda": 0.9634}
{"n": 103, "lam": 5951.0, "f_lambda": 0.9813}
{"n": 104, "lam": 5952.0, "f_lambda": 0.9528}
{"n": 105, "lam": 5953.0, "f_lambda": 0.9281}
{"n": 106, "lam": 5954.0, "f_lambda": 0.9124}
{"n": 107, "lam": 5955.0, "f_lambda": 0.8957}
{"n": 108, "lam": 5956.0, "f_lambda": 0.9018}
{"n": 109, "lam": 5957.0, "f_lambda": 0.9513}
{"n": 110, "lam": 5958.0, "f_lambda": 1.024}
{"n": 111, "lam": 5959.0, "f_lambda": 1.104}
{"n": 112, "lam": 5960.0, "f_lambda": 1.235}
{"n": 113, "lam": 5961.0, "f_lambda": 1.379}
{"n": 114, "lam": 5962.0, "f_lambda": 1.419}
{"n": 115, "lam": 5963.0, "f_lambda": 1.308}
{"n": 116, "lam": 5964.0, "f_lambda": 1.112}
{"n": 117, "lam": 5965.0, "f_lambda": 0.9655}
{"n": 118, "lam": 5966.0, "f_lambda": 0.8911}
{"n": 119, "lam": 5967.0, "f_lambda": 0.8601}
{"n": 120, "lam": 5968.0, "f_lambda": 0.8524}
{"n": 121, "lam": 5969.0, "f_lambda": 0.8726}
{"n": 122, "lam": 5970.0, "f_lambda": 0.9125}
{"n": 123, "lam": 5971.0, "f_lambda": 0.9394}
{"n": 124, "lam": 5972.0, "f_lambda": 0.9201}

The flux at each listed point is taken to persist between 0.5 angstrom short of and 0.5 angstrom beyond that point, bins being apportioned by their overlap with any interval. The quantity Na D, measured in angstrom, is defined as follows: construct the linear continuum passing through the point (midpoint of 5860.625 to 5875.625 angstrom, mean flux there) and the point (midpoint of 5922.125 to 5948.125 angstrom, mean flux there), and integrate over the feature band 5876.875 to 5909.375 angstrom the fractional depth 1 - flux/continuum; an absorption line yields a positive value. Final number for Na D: 5.95 angstrom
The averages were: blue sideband 0.92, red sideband 0.983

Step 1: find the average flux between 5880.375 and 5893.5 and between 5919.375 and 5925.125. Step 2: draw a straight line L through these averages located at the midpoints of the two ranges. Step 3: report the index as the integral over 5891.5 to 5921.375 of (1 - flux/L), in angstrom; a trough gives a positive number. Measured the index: -2.4 angstrom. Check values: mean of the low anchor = 0.657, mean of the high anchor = 0.867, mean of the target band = 0.84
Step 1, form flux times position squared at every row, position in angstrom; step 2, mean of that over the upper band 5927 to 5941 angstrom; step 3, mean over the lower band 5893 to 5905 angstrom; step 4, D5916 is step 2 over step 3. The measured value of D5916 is 1.38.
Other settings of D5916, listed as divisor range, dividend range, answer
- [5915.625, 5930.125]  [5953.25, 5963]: 1.19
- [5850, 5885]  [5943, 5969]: 1.15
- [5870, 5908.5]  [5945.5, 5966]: 1.33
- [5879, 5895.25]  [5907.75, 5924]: 1.39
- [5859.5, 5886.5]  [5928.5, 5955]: 1.13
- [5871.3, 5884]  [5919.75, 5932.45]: 1.07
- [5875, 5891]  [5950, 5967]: 1.40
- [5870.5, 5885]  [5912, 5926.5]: 1.08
